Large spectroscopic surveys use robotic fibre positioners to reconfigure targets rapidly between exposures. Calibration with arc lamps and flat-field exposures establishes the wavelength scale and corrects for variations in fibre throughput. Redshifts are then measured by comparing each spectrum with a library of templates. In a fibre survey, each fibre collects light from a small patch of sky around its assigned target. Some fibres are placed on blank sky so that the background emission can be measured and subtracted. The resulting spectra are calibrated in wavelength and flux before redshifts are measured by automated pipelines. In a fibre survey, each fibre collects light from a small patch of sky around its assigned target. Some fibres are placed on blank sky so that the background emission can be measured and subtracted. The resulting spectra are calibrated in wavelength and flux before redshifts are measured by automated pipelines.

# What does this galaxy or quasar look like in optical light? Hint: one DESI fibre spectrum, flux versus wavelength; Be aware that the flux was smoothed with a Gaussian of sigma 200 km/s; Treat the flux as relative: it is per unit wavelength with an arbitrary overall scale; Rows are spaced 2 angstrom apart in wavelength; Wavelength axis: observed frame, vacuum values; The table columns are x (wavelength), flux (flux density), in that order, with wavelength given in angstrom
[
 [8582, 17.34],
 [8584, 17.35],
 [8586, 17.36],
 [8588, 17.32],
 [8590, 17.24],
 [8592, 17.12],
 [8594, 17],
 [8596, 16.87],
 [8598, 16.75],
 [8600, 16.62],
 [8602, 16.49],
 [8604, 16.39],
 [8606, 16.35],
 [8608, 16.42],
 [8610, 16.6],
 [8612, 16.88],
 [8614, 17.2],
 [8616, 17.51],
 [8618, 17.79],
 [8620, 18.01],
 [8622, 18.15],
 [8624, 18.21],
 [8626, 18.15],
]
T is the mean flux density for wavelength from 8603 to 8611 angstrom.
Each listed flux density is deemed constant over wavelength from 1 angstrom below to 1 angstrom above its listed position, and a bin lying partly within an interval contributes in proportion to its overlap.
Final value 16.4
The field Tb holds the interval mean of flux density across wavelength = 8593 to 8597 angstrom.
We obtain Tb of 16.9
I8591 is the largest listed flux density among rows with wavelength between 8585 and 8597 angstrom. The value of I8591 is 17.36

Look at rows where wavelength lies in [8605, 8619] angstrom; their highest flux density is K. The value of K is 17.79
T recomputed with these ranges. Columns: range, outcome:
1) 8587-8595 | 17.2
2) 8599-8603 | 16.6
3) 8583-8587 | 17.4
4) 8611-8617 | 17.2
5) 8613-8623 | 17.7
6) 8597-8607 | 16.5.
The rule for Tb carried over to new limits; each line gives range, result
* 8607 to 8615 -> 16.8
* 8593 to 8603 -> 16.7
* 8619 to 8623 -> 18.1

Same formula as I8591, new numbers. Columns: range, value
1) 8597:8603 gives 16.75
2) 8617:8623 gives 18.15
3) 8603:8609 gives 16.42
